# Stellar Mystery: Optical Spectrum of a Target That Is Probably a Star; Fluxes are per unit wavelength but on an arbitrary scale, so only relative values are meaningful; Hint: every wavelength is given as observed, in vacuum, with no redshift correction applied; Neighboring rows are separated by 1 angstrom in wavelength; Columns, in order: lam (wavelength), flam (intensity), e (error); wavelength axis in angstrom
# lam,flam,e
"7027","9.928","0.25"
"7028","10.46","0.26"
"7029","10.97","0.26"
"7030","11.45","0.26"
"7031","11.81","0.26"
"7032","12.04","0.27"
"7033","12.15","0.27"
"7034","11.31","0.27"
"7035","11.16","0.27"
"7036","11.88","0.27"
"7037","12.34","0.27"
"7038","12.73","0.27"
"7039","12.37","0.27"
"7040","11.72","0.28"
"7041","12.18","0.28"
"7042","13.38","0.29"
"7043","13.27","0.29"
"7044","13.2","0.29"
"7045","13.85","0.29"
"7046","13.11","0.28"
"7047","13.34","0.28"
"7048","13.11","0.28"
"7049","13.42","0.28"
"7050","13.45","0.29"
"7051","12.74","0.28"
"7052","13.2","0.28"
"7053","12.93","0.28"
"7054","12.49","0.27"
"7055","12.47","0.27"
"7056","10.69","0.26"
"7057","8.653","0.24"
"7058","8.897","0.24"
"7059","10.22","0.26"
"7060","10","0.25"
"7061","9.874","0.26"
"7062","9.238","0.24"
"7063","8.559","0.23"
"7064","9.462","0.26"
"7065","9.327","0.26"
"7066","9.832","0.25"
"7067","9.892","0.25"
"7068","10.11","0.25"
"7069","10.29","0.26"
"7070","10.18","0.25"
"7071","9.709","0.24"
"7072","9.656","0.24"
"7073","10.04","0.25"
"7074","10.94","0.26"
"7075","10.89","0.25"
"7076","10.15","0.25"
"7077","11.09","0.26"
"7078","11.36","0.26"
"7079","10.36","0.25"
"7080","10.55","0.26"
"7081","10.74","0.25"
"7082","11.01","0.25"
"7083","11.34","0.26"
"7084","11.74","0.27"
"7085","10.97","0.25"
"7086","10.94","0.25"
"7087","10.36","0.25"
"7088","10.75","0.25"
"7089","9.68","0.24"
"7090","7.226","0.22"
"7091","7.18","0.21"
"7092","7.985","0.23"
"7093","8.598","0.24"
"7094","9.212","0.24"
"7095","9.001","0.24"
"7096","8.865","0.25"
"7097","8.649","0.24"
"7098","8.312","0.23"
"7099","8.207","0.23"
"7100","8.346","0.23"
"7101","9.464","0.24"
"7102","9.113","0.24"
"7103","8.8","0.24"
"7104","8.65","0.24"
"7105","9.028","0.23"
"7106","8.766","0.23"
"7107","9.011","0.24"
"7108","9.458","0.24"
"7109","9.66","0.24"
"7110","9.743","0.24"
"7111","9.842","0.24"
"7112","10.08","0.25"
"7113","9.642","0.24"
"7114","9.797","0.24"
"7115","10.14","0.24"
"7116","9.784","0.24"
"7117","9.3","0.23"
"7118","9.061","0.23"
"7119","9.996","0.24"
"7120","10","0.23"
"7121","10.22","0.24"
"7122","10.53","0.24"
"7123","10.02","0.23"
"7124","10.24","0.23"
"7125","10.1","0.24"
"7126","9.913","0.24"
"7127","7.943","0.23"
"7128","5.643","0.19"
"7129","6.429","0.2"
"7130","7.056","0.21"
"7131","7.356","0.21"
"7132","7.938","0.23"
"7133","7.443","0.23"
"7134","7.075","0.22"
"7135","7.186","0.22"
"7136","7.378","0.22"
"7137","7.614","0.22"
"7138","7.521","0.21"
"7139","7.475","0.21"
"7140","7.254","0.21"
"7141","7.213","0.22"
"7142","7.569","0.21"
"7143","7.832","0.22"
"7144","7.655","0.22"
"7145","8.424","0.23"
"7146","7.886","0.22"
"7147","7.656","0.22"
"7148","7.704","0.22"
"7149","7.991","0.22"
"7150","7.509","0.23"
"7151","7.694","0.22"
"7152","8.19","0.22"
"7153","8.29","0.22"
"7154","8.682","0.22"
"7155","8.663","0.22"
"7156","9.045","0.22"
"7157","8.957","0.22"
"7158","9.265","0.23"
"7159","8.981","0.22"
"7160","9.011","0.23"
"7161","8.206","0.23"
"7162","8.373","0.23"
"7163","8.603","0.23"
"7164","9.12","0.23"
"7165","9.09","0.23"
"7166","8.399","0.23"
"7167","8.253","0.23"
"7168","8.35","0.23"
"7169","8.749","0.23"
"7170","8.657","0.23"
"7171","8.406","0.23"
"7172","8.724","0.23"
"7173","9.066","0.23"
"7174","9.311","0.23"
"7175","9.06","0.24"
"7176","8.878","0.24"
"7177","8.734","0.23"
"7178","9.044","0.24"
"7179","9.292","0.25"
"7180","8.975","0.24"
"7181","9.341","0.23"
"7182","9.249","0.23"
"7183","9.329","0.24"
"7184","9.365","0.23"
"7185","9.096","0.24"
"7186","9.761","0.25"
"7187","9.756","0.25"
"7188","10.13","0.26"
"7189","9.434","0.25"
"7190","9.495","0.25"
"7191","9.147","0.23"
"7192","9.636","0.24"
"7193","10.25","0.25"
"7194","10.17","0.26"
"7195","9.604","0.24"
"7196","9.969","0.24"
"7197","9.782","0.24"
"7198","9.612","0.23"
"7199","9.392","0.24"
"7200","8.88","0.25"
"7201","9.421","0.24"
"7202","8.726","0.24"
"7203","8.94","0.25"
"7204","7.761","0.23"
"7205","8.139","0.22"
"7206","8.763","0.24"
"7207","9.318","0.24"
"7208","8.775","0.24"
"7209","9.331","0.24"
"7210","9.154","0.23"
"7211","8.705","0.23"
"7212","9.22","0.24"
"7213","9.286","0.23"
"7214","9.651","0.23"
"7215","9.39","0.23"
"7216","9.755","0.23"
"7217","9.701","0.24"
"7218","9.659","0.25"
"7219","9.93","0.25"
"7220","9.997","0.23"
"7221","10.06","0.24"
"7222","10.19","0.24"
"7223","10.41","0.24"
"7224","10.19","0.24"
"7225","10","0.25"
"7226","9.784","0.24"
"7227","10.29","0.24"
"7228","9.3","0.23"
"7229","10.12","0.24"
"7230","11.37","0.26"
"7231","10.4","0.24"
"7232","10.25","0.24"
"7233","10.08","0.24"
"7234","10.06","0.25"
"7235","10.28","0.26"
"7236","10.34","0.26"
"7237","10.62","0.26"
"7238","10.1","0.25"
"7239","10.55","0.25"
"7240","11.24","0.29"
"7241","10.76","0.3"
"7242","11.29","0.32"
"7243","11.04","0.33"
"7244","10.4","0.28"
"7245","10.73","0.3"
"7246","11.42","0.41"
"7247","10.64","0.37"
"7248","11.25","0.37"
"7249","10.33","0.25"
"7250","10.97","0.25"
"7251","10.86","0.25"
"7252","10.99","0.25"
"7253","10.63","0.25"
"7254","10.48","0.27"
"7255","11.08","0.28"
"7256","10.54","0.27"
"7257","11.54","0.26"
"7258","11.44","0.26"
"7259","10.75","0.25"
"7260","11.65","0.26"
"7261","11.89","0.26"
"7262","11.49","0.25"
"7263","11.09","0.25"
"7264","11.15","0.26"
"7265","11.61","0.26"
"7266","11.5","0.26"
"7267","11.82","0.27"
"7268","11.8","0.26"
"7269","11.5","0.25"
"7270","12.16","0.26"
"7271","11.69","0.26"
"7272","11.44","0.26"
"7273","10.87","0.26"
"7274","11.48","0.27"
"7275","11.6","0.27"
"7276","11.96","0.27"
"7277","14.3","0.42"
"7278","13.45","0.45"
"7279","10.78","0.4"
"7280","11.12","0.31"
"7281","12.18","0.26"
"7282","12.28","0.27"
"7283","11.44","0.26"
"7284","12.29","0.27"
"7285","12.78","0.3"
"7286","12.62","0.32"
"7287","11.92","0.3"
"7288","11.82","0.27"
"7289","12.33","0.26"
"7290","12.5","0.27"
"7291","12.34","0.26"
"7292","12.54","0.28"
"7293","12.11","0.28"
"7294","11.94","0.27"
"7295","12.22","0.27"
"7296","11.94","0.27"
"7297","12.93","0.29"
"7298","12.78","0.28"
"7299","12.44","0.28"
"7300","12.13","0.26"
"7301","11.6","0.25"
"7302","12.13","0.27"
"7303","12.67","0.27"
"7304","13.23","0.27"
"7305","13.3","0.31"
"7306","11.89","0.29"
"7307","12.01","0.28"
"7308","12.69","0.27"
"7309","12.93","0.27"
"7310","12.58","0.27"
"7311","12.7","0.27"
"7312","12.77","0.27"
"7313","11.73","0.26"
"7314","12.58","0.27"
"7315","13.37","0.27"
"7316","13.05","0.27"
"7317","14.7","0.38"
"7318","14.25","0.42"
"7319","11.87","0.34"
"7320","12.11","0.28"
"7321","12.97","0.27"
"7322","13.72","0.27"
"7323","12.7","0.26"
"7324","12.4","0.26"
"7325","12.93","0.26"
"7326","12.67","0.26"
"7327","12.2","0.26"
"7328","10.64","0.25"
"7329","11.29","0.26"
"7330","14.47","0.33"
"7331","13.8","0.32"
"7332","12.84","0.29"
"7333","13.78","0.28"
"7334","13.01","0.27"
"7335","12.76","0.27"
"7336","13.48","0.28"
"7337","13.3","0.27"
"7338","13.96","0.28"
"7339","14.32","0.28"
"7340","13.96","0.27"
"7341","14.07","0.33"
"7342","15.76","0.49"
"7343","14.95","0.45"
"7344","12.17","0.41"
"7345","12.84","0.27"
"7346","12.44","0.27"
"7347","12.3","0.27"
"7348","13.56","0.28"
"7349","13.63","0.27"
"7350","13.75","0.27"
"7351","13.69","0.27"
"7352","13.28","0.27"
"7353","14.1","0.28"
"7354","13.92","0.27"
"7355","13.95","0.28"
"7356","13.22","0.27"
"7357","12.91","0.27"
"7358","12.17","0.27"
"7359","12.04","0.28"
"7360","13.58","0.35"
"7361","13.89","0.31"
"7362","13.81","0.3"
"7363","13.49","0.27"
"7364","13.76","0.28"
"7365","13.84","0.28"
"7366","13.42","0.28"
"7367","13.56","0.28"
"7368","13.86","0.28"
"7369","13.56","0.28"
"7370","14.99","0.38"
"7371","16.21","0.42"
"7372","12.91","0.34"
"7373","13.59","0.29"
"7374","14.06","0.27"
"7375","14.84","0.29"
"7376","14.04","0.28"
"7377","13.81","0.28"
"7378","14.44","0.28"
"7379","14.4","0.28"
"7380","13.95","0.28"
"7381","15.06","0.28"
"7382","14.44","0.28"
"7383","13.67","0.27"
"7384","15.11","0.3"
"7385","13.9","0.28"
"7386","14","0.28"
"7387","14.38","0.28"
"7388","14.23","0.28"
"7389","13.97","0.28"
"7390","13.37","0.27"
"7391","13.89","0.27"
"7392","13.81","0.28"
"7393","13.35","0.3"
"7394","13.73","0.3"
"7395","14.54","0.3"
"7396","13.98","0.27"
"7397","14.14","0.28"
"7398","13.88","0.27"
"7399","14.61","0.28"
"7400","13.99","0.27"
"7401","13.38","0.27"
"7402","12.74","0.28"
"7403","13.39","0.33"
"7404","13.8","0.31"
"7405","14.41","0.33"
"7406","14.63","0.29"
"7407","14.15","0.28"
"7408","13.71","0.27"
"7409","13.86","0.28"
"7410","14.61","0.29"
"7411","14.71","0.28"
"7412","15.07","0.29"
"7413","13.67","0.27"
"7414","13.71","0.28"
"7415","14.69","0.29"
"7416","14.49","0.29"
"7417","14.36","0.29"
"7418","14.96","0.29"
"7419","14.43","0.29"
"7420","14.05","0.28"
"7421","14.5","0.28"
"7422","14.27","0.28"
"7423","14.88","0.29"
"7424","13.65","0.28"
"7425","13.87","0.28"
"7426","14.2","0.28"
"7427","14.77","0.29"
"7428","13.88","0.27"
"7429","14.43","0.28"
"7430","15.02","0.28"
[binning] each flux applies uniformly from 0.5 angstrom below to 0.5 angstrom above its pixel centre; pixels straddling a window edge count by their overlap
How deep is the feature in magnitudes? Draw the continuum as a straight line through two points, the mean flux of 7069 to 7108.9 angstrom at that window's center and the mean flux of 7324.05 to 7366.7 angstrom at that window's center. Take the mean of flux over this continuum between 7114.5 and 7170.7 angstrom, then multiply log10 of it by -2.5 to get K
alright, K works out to 0.23 mag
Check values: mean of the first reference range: 9.66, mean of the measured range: 8.4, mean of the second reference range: 13.3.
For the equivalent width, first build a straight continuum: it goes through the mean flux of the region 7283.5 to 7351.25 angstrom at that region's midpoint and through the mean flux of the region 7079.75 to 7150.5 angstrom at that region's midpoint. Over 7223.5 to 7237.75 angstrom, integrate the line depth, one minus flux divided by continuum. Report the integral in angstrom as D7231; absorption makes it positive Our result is 1.17 angstrom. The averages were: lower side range 8.85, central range 10.2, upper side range 12.9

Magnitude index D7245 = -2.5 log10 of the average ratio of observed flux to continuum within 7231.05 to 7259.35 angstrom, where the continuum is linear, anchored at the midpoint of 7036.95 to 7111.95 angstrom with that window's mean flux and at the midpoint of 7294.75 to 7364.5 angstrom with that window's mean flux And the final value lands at 0.139 mag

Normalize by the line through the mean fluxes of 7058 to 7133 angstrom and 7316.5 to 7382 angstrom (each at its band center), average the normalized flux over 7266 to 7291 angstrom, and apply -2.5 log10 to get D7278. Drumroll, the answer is 0.03 mag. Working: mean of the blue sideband 9.49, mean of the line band 12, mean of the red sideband 13.5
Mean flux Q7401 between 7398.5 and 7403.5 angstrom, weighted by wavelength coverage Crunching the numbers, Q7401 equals 13.6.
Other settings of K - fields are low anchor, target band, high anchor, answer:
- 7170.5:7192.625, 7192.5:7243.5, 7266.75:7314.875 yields 0.05 mag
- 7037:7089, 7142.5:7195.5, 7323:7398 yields 0.34 mag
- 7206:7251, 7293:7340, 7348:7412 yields -0.04 mag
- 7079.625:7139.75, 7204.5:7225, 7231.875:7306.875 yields 0.13 mag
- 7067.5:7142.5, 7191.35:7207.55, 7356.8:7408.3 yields 0.17 mag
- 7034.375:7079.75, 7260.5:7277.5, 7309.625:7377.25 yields 0.10 mag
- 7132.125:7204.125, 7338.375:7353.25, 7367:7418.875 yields -0.05 mag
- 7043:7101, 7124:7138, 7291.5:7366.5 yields 0.39 mag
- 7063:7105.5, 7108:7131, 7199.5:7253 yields 0.06 mag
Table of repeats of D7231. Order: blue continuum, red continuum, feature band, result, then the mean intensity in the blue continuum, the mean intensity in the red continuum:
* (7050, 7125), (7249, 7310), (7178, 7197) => 2.4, 9.93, 11.9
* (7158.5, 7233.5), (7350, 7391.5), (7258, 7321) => -2.3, 9.34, 13.9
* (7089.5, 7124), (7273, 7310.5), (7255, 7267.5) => 0.4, 9.18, 12.3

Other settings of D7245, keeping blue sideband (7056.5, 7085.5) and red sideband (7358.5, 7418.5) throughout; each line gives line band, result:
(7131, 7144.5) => 0.42 mag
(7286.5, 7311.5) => 0.05 mag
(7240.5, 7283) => 0.10 mag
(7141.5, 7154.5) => 0.37 mag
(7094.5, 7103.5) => 0.20 mag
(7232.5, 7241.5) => 0.17 mag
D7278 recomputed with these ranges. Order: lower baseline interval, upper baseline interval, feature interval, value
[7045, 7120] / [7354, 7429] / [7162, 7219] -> 0.24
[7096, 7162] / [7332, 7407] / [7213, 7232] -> 0.06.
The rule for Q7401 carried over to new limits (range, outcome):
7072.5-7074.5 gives 10.5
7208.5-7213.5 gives 9.14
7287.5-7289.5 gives 12.1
